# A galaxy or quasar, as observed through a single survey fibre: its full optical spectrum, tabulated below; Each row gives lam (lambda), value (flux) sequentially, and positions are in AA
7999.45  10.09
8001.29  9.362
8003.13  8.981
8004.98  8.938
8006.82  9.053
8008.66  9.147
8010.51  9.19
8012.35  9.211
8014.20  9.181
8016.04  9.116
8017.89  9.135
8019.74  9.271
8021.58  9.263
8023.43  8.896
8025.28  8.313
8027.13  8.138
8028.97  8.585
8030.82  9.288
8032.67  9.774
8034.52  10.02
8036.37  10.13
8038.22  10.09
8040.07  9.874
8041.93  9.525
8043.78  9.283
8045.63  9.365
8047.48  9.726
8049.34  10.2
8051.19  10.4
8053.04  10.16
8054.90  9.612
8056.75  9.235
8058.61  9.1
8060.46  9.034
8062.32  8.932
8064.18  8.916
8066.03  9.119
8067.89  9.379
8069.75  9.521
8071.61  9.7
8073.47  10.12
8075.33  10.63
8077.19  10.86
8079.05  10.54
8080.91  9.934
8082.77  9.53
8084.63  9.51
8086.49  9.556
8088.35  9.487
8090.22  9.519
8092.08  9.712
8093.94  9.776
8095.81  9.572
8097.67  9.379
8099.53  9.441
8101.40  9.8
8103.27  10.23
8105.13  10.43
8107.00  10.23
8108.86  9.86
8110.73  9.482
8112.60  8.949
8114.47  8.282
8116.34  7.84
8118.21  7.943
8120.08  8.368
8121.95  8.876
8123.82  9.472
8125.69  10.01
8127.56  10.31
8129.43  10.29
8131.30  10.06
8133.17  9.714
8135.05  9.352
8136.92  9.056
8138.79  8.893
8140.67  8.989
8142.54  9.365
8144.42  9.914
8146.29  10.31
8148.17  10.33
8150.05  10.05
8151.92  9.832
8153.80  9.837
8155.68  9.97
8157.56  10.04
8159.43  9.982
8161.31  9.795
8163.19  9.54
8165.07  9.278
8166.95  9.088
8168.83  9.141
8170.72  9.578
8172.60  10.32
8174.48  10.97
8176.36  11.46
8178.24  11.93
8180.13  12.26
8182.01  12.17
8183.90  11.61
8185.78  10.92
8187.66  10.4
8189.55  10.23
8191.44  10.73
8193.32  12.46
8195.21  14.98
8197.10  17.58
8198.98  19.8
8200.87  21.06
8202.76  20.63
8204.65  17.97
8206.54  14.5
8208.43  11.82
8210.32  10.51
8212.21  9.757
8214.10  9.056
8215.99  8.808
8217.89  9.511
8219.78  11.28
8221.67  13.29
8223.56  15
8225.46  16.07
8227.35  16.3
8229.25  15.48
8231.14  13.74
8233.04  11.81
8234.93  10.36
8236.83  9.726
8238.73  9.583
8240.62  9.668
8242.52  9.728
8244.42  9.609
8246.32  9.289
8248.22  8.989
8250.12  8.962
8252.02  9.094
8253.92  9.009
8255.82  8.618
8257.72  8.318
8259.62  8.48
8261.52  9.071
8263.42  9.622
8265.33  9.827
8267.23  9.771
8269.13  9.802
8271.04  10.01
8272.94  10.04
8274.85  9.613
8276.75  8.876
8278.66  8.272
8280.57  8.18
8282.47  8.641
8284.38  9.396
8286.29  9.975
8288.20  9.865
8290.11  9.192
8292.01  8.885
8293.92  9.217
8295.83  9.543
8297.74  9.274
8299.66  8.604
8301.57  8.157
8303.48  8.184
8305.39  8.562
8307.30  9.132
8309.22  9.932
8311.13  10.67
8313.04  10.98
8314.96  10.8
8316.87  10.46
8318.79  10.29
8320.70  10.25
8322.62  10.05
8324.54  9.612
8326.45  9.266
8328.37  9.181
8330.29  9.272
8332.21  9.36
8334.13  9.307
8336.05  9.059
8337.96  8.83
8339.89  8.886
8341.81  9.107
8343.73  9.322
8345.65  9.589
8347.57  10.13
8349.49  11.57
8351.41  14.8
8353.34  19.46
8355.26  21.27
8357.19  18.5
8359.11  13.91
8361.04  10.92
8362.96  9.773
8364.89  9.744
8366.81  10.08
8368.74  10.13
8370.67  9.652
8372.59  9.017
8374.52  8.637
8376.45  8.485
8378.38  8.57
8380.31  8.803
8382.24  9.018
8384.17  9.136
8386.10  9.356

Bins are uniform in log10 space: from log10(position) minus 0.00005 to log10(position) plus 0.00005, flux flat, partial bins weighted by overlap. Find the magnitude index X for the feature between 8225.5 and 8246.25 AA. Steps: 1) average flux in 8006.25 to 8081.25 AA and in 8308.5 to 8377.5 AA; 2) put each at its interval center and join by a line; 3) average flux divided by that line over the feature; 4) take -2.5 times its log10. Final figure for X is -0.13 mag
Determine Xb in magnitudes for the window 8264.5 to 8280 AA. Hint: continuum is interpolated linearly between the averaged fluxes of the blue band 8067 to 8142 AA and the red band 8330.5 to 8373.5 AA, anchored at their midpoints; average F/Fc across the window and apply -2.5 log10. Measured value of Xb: 0.14 mag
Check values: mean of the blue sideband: 9.56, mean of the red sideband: 11.4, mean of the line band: 9.49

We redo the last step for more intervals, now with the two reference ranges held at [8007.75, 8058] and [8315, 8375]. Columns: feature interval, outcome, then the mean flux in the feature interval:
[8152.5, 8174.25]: 0.04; 9.73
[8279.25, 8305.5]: 0.19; 8.98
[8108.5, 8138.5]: 0.07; 9.22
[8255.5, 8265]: 0.18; 8.9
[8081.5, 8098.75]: 0.01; 9.57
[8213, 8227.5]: -0.18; 12.2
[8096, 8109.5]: -0.02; 9.9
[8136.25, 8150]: 0.04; 9.59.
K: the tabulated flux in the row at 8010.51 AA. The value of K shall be 9.19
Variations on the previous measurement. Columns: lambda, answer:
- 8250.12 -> 8.962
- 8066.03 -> 9.119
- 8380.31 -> 8.803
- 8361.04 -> 10.92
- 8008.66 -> 9.147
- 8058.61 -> 9.1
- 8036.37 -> 10.13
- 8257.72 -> 8.318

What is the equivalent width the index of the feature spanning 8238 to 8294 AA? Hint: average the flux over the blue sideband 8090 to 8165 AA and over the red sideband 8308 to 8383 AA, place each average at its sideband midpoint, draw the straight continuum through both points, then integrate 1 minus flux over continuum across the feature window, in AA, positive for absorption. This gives 5.6 AA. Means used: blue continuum 9.57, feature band 9.25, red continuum 10.7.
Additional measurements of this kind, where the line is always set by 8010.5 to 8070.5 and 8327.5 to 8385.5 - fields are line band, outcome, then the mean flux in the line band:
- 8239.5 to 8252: 1.1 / 9.36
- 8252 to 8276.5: 2.5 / 9.33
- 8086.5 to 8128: 1.1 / 9.4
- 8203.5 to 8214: -2.7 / 12.8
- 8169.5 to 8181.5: -1.3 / 11.1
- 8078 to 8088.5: -0.3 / 9.8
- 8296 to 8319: 2.2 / 9.56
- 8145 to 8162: -0.3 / 10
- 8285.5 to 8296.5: 1.1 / 9.44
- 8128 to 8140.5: 0.3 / 9.56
